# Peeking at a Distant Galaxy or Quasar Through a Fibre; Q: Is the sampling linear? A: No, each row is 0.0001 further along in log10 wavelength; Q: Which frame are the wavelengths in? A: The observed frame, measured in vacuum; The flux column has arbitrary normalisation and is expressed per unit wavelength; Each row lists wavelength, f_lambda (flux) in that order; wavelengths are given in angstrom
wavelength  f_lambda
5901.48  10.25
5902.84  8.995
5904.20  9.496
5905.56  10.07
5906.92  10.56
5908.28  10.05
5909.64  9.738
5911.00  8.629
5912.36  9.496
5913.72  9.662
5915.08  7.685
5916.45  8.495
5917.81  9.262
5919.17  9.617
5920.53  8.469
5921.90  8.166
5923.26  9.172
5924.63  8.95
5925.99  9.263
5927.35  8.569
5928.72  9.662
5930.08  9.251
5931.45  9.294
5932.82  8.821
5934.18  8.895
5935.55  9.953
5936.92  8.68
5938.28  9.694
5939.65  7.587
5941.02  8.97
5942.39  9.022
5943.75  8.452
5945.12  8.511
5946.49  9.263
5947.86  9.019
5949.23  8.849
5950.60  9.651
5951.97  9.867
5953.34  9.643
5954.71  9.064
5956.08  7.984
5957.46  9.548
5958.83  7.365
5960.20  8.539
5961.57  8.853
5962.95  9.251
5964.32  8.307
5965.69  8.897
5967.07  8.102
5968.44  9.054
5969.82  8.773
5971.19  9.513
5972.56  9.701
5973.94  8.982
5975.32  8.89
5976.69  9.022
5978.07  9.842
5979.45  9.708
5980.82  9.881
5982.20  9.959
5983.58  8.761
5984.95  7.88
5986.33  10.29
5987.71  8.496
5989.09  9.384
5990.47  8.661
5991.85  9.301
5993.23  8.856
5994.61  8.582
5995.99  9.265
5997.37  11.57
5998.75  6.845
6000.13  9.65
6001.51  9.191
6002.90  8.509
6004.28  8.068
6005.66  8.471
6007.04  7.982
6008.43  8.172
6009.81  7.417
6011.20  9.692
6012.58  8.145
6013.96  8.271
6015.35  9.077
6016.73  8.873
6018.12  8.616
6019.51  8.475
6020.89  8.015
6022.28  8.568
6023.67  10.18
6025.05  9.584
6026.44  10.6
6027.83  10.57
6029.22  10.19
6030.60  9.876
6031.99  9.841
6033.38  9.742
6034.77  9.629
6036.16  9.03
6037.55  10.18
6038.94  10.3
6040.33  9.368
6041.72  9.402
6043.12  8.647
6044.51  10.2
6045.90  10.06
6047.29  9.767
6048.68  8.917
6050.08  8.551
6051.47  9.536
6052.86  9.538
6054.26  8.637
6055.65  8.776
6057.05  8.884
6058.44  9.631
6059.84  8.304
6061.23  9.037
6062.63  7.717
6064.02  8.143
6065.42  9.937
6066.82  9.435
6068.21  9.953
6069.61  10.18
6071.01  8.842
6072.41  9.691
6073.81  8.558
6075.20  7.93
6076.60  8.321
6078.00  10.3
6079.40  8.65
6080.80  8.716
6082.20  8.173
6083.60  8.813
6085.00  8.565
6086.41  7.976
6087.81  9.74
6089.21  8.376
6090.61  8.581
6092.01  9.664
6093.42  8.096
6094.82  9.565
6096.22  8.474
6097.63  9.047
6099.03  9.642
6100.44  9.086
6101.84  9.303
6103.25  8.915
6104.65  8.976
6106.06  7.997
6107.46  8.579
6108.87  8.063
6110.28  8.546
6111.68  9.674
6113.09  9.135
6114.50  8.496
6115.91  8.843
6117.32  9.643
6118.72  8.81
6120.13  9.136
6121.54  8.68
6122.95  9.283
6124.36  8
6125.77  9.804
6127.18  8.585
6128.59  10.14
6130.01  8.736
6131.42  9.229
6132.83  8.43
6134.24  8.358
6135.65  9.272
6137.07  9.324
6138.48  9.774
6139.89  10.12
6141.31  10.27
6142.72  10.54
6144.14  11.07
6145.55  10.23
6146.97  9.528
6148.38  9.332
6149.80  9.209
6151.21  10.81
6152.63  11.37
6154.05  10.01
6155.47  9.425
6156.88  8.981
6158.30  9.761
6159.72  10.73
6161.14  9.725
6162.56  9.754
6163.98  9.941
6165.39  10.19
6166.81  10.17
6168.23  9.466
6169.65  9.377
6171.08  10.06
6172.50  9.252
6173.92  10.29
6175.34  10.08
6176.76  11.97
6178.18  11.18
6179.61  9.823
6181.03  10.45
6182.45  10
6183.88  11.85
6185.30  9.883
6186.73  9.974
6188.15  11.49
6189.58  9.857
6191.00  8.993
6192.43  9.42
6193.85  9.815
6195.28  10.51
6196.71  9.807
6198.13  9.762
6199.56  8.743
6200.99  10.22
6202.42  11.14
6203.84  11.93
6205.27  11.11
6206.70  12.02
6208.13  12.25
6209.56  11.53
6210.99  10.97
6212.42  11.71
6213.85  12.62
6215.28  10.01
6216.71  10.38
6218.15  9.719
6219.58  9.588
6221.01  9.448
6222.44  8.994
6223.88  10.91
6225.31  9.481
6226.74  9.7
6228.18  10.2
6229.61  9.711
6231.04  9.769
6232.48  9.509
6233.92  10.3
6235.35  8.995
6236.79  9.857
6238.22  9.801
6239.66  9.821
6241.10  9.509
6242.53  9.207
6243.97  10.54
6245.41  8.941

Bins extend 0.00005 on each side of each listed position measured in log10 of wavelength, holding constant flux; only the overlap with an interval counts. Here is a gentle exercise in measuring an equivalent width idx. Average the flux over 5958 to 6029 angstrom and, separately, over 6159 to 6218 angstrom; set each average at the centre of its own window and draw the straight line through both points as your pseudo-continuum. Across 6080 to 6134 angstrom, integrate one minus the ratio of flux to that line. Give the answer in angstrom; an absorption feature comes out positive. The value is 5.2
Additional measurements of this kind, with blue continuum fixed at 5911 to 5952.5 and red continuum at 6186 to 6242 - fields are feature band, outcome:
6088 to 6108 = 1.7 angstrom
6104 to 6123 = 1.9 angstrom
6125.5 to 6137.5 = 1.0 angstrom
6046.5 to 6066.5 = 1.2 angstrom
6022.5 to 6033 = -0.7 angstrom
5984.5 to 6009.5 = 1.2 angstrom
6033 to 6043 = -0.1 angstrom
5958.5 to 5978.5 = 0.6 angstrom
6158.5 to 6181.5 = -0.2 angstrom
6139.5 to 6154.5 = -0.4 angstrom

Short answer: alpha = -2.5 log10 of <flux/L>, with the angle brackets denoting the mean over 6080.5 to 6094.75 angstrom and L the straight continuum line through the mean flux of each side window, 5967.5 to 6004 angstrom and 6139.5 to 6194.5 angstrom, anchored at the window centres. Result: 0.117 mag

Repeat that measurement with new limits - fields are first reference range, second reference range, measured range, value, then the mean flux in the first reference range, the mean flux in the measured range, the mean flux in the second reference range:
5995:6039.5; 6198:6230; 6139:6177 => 0.012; 9.14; 10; 10.5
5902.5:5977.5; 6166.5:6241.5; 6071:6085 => 0.104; 9.04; 8.79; 10.3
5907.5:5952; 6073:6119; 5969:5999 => -0.030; 9.04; 9.22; 8.83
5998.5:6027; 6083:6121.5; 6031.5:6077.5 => -0.054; 8.71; 9.23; 8.88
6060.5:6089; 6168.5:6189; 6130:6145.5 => 0.020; 8.92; 9.63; 10.4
